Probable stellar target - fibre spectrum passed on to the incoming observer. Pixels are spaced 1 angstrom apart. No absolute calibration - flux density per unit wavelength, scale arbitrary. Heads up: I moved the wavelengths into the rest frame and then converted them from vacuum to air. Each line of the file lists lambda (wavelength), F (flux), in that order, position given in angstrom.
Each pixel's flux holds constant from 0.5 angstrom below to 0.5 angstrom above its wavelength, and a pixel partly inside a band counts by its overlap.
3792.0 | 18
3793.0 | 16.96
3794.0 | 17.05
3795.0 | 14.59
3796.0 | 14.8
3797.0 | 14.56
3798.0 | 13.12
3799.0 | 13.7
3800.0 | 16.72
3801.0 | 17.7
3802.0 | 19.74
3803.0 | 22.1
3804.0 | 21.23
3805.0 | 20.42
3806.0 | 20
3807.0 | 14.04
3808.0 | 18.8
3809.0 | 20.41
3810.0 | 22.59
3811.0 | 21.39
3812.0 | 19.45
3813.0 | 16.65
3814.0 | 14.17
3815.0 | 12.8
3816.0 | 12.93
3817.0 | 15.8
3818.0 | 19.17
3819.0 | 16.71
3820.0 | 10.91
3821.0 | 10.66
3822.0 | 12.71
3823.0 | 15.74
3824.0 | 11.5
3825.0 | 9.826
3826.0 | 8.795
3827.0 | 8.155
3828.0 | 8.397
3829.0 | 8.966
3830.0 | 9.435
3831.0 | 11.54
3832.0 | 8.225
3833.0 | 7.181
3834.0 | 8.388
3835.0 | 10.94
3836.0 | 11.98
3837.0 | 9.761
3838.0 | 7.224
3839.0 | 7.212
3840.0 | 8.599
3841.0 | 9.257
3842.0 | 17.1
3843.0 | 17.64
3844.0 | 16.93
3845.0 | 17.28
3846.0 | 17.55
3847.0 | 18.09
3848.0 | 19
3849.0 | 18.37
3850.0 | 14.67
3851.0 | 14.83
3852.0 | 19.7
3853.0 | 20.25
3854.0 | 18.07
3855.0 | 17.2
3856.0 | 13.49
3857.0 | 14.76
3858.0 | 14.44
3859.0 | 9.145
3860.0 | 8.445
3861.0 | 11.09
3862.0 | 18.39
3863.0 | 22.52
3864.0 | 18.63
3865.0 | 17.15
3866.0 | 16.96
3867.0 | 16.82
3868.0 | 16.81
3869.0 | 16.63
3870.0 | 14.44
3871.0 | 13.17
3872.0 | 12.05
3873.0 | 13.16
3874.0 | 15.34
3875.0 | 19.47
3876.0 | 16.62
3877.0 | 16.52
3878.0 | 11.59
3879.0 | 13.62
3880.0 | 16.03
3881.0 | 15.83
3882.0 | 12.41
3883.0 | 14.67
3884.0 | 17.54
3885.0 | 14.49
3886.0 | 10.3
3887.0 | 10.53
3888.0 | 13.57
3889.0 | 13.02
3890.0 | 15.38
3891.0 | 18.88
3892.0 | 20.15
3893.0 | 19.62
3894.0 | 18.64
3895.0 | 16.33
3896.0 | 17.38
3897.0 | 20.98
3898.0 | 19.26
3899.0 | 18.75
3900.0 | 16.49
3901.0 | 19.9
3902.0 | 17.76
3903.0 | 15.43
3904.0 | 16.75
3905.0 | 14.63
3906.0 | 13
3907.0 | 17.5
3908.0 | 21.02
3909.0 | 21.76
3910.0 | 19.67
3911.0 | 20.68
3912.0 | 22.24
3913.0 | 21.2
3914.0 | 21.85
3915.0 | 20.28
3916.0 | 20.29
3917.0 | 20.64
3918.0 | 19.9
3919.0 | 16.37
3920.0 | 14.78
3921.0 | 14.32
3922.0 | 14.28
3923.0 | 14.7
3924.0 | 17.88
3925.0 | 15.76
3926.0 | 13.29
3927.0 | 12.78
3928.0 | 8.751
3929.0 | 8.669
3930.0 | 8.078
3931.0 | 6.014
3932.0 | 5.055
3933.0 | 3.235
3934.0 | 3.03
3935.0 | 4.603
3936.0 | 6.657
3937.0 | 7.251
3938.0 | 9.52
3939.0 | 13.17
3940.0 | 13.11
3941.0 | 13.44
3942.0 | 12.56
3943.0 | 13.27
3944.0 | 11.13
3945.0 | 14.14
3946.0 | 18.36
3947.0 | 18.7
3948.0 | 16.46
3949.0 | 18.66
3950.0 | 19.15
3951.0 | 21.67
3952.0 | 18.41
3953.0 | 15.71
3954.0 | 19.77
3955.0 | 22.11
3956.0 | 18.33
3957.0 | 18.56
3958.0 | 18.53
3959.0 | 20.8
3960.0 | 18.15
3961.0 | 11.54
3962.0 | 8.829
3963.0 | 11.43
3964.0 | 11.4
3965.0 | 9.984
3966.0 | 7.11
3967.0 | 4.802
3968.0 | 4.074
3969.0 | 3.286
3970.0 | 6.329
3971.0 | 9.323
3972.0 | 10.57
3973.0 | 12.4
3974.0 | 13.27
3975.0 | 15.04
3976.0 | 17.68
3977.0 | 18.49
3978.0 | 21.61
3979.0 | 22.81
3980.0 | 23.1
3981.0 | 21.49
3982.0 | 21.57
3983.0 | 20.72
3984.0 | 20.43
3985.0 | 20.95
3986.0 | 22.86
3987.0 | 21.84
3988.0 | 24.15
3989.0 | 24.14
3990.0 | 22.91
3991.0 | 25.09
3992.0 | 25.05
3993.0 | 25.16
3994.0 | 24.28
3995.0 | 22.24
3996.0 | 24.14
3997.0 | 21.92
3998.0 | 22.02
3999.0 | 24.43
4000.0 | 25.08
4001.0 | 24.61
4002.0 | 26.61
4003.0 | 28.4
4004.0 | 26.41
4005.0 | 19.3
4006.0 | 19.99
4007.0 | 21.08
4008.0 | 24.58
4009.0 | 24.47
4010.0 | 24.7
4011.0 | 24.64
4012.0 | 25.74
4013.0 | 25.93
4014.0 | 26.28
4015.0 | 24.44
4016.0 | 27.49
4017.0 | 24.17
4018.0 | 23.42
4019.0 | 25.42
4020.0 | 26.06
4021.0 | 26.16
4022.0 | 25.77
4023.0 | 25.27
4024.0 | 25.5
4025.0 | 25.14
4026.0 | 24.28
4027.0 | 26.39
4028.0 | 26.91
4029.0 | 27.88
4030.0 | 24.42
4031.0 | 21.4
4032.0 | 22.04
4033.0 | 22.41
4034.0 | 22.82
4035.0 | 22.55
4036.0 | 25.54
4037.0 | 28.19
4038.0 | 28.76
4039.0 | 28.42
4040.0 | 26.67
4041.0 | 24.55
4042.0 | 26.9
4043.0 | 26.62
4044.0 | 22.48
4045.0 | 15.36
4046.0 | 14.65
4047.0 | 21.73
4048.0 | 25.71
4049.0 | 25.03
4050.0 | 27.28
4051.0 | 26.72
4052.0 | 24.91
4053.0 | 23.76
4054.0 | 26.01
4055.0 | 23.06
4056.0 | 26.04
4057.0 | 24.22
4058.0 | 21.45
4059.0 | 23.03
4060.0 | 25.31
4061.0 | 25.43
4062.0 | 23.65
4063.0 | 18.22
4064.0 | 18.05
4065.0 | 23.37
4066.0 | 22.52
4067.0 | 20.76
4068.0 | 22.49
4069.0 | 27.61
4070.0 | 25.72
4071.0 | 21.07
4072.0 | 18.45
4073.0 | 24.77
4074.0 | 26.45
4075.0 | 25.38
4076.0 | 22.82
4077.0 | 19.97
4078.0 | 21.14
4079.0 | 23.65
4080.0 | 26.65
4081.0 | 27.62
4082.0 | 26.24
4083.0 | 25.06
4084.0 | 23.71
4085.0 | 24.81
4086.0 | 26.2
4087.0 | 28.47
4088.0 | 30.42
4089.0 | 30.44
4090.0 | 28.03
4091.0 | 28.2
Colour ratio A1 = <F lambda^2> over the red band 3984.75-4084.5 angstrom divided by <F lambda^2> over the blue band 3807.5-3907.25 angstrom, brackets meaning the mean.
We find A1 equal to 1.8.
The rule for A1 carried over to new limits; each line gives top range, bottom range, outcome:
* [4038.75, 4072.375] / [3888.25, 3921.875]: 1.38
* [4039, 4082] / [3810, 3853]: 1.97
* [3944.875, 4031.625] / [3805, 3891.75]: 1.52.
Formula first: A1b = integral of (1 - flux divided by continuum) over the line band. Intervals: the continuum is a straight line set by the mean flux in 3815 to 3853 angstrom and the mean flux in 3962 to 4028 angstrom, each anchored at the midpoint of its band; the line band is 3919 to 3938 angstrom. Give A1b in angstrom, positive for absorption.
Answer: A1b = 7.96 angstrom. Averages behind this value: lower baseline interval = 12.8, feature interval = 10.1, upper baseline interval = 20.8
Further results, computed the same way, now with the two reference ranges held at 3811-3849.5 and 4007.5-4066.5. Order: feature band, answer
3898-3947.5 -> 9.00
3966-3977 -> 5.74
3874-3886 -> 0.39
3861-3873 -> -1.13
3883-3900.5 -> -0.17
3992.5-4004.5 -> -1.26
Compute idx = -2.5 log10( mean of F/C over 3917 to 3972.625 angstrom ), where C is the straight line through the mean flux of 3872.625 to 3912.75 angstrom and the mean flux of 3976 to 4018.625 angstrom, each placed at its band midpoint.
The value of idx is 0.49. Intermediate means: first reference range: 16.7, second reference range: 23.5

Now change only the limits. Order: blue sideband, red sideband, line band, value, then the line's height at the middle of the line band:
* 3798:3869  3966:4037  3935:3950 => 0.42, 19.4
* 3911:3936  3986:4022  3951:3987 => 0.25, 19.7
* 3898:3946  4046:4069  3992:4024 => -0.21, 20.2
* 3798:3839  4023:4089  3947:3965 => 0.18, 20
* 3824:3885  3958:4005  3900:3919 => -0.19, 15.9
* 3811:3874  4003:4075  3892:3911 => -0.07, 17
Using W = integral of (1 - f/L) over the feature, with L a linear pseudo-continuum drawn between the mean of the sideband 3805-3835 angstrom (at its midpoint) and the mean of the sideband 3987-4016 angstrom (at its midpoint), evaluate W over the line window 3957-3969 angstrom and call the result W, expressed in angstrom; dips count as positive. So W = 5.7 angstrom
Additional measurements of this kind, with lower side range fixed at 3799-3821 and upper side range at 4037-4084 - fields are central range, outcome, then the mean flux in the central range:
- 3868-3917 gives 7.0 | 16.8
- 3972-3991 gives 1.5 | 20.2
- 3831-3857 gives 6.4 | 13.9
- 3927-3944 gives 9.8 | 8.73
